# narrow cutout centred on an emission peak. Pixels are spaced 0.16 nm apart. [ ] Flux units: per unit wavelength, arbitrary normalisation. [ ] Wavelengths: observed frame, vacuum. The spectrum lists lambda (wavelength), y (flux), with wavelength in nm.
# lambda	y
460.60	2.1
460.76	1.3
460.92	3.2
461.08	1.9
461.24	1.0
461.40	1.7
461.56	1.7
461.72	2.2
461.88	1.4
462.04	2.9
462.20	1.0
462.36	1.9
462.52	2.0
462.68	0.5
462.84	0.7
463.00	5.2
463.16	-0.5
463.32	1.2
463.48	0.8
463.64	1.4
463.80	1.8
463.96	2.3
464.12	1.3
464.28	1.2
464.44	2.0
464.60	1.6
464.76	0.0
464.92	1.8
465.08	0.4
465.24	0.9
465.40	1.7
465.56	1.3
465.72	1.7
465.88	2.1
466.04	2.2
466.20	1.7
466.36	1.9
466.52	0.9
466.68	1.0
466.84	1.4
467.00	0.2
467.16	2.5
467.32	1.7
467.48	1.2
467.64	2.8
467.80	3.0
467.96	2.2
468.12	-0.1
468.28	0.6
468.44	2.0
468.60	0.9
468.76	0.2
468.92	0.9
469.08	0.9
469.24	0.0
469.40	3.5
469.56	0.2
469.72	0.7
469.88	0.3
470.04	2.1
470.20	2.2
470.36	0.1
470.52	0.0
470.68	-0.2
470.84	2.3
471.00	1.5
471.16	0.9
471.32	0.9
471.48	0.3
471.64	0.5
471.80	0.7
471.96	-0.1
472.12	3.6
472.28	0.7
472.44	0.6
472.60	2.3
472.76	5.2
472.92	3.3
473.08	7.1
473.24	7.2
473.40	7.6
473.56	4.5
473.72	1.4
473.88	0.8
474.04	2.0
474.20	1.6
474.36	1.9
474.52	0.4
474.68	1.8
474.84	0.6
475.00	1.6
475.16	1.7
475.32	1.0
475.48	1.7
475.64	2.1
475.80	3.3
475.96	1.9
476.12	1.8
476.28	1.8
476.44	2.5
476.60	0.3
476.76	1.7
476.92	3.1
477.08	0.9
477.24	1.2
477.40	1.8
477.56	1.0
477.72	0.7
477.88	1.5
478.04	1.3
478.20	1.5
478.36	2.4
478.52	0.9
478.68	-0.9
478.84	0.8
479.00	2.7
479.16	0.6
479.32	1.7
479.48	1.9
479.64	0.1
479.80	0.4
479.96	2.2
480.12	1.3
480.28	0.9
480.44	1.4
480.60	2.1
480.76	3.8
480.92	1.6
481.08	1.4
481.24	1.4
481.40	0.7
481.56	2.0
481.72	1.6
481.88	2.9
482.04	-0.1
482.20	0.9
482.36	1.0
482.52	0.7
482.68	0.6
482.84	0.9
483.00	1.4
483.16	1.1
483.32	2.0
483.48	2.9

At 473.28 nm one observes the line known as [O II]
